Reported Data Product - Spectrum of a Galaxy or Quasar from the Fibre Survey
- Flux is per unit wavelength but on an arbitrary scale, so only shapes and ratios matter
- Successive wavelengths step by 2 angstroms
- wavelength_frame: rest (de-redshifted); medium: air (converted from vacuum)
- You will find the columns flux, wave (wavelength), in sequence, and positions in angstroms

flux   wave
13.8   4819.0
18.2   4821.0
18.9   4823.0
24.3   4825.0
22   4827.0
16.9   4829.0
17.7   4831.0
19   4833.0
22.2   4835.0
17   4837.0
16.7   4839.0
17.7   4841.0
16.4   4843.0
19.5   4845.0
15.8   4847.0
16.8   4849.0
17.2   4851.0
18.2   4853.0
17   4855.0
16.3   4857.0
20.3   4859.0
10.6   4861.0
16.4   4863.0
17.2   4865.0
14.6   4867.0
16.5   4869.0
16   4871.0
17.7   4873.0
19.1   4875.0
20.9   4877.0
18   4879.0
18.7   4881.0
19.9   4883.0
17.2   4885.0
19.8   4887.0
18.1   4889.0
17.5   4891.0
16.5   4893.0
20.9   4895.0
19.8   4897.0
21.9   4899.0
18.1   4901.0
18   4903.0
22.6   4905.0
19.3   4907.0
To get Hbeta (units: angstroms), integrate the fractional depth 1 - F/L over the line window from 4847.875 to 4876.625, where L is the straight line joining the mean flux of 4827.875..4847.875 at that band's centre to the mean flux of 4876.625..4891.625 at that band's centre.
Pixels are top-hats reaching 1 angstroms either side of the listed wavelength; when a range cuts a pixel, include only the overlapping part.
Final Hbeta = 2.42 angstroms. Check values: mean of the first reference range 17.9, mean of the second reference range 18.7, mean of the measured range 16.8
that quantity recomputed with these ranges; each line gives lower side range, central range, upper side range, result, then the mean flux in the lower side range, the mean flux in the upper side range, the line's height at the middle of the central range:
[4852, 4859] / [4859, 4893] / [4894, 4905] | 2.4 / 17.6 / 20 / 18.7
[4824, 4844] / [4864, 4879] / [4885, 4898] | 1.0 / 19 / 18.6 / 18.8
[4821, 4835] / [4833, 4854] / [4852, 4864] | 0.3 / 19.9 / 16.5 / 18.1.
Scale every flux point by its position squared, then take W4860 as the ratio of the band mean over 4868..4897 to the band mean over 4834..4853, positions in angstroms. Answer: 1.1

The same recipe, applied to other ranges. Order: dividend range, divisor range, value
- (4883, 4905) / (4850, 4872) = 1.18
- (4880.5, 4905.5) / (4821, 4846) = 1.03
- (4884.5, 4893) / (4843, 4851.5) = 1.06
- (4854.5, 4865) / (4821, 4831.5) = 0.82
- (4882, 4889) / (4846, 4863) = 1.16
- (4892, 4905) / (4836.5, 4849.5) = 1.16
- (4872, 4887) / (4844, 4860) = 1.08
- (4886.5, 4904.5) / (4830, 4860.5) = 1.10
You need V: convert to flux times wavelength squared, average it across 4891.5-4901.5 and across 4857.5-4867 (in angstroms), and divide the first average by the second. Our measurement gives 1.2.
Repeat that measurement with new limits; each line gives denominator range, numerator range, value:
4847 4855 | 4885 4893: 1.07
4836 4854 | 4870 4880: 1.08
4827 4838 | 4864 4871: 0.86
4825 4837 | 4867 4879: 0.91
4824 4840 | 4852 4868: 0.85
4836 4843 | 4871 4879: 1.11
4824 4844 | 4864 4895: 0.96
